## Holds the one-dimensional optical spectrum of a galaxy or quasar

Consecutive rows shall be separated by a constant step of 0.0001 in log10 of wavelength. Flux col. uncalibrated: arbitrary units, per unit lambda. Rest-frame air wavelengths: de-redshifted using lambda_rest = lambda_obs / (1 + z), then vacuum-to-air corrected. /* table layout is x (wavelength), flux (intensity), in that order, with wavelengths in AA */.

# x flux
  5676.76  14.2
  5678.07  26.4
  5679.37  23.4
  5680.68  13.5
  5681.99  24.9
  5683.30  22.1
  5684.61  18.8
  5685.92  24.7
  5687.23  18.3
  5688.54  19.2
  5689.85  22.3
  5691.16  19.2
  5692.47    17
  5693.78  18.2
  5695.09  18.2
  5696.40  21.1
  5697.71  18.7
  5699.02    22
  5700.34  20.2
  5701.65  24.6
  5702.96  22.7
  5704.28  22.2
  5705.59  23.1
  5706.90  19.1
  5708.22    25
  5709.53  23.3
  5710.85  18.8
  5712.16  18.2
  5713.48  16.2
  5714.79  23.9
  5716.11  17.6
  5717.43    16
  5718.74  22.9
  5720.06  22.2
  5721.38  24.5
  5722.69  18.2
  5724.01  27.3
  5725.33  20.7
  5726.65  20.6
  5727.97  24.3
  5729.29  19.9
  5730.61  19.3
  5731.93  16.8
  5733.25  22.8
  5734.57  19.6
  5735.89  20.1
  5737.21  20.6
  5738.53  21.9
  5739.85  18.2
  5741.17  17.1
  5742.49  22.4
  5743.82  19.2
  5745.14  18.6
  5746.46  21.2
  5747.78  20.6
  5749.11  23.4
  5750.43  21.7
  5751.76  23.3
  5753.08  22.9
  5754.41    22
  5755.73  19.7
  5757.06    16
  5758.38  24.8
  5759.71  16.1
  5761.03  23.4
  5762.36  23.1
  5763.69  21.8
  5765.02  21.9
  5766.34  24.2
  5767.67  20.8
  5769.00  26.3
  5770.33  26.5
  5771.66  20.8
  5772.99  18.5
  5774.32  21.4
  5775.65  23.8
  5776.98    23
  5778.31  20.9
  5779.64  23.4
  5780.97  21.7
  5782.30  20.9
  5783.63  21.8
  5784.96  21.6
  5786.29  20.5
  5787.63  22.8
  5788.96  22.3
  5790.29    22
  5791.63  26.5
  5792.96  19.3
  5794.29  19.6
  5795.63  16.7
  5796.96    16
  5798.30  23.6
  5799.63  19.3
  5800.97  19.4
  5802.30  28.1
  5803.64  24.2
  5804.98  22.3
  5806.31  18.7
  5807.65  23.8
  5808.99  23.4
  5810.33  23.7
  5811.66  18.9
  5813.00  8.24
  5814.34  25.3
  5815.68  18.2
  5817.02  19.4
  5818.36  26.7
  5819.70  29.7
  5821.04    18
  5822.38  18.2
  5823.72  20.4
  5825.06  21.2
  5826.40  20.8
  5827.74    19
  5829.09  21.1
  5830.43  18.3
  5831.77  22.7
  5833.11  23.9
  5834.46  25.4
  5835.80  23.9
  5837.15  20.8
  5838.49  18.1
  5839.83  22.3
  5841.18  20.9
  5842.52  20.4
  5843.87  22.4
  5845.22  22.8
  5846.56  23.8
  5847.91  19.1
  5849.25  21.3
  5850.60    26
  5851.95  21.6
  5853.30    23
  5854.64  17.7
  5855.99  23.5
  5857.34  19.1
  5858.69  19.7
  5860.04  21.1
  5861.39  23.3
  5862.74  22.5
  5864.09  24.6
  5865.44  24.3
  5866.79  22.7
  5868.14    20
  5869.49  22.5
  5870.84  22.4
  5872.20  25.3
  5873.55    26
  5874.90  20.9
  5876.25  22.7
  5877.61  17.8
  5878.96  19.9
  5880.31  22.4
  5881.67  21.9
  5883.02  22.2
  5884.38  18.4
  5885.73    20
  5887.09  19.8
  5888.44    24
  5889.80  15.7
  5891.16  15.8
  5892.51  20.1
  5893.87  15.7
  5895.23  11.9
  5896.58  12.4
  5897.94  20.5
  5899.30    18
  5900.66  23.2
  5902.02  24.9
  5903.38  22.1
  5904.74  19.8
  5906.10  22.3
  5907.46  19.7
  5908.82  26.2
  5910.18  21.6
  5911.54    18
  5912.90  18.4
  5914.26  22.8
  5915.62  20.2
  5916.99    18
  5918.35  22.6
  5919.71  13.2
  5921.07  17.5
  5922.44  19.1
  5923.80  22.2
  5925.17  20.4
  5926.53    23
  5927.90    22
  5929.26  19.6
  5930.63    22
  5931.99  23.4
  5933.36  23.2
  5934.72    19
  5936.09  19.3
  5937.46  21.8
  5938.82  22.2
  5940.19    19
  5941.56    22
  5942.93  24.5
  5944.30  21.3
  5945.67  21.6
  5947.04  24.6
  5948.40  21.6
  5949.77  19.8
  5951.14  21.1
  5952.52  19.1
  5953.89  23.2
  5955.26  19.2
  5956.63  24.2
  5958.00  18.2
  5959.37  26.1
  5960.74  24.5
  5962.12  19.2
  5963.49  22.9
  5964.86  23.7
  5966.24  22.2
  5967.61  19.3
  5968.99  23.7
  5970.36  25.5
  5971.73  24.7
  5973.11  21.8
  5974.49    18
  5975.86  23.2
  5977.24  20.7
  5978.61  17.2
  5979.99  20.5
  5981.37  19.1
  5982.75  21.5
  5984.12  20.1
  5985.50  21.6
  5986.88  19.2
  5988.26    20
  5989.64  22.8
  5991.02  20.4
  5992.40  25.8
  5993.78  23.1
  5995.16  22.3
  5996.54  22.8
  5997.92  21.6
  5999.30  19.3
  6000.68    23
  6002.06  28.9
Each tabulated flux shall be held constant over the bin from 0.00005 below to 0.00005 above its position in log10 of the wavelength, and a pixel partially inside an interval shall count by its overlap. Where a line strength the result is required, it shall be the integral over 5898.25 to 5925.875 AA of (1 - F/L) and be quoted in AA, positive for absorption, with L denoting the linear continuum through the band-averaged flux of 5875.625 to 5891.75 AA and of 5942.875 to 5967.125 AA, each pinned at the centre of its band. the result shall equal 0.4 AA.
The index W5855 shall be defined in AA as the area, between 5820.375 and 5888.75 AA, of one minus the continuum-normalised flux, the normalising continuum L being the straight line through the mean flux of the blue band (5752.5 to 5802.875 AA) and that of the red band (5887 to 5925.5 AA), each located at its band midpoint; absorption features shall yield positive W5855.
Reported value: -4.0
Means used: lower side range 21.7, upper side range 19.5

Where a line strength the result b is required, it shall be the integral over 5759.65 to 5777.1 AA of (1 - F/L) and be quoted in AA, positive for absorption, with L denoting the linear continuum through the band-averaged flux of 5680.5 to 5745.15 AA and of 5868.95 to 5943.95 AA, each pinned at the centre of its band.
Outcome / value -1.6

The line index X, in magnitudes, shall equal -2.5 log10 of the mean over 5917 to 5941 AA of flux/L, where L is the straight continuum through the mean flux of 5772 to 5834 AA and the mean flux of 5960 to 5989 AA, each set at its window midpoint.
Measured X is 0.044 mag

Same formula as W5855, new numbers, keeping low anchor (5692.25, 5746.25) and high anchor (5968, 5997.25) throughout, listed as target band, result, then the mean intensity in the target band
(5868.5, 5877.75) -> -0.7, 22.7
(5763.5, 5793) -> -2.2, 22.4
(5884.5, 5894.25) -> 1.1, 18.8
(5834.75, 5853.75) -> -0.8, 21.9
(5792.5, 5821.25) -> -0.2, 21.1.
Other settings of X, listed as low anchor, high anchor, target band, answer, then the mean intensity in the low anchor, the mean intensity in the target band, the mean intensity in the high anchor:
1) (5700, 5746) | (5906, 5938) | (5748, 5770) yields -0.06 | 20.8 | 22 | 20.6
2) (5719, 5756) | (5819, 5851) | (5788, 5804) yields 0.00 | 21.1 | 21.4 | 21.7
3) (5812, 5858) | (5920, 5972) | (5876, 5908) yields 0.10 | 21.3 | 19.6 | 21.6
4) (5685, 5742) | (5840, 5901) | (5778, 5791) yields -0.06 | 20.6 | 21.8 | 20.9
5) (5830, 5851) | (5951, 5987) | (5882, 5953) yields 0.07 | 22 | 20.3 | 21.5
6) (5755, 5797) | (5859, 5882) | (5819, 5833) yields 0.05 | 21.6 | 21.1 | 22.3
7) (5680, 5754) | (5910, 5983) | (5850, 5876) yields -0.07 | 20.7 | 22.4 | 21.2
